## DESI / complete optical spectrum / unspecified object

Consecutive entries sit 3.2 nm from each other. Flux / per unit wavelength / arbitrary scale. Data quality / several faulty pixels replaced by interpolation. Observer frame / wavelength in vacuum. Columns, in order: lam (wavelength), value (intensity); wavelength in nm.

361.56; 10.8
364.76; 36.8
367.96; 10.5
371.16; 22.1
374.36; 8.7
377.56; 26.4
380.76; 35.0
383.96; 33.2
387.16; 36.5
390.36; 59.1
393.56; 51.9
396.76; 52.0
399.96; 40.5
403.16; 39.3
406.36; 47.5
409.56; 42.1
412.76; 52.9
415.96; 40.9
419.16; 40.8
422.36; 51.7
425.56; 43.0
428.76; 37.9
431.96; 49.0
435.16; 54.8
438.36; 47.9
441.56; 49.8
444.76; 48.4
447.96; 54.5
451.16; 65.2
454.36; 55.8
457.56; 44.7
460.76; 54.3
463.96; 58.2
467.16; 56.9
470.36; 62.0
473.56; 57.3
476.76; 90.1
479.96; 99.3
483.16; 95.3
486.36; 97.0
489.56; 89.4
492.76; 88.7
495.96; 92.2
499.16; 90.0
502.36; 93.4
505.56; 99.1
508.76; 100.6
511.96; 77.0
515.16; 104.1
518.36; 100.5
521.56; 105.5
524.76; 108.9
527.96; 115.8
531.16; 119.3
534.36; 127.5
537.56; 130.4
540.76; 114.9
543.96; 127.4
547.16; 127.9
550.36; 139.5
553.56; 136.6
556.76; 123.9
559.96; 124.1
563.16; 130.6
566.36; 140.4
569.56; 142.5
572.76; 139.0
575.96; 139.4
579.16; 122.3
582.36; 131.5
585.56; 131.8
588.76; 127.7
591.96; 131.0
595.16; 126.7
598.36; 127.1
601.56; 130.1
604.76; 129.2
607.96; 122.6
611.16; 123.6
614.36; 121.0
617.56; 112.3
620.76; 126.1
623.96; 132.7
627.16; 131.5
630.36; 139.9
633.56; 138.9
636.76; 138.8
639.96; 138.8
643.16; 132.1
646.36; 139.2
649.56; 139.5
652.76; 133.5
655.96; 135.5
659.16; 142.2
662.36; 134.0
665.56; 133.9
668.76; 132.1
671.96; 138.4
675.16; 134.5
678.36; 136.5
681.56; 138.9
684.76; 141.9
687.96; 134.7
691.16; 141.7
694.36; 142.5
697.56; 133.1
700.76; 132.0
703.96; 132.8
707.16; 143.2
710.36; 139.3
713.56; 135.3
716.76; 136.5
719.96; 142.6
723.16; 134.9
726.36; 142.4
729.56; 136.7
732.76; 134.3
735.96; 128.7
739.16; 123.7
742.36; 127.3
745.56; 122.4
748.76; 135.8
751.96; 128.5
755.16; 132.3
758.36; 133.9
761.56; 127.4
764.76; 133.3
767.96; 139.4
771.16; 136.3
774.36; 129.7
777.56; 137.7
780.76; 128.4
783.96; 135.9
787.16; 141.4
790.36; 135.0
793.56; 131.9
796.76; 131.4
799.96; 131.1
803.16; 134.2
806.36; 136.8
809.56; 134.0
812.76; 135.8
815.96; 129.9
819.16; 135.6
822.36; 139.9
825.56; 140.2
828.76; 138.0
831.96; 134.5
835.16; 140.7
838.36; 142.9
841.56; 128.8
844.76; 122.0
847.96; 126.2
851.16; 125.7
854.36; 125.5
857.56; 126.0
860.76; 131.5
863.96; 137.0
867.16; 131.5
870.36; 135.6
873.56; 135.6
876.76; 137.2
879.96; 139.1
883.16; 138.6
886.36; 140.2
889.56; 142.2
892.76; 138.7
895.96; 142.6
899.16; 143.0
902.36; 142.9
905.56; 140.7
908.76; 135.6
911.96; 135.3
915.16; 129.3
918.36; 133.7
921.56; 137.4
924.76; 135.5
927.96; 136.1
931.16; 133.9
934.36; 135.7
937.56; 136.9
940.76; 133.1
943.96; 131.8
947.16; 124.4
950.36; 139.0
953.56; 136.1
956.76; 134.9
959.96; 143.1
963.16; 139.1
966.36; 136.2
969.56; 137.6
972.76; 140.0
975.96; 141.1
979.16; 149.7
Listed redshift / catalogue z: 0.19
